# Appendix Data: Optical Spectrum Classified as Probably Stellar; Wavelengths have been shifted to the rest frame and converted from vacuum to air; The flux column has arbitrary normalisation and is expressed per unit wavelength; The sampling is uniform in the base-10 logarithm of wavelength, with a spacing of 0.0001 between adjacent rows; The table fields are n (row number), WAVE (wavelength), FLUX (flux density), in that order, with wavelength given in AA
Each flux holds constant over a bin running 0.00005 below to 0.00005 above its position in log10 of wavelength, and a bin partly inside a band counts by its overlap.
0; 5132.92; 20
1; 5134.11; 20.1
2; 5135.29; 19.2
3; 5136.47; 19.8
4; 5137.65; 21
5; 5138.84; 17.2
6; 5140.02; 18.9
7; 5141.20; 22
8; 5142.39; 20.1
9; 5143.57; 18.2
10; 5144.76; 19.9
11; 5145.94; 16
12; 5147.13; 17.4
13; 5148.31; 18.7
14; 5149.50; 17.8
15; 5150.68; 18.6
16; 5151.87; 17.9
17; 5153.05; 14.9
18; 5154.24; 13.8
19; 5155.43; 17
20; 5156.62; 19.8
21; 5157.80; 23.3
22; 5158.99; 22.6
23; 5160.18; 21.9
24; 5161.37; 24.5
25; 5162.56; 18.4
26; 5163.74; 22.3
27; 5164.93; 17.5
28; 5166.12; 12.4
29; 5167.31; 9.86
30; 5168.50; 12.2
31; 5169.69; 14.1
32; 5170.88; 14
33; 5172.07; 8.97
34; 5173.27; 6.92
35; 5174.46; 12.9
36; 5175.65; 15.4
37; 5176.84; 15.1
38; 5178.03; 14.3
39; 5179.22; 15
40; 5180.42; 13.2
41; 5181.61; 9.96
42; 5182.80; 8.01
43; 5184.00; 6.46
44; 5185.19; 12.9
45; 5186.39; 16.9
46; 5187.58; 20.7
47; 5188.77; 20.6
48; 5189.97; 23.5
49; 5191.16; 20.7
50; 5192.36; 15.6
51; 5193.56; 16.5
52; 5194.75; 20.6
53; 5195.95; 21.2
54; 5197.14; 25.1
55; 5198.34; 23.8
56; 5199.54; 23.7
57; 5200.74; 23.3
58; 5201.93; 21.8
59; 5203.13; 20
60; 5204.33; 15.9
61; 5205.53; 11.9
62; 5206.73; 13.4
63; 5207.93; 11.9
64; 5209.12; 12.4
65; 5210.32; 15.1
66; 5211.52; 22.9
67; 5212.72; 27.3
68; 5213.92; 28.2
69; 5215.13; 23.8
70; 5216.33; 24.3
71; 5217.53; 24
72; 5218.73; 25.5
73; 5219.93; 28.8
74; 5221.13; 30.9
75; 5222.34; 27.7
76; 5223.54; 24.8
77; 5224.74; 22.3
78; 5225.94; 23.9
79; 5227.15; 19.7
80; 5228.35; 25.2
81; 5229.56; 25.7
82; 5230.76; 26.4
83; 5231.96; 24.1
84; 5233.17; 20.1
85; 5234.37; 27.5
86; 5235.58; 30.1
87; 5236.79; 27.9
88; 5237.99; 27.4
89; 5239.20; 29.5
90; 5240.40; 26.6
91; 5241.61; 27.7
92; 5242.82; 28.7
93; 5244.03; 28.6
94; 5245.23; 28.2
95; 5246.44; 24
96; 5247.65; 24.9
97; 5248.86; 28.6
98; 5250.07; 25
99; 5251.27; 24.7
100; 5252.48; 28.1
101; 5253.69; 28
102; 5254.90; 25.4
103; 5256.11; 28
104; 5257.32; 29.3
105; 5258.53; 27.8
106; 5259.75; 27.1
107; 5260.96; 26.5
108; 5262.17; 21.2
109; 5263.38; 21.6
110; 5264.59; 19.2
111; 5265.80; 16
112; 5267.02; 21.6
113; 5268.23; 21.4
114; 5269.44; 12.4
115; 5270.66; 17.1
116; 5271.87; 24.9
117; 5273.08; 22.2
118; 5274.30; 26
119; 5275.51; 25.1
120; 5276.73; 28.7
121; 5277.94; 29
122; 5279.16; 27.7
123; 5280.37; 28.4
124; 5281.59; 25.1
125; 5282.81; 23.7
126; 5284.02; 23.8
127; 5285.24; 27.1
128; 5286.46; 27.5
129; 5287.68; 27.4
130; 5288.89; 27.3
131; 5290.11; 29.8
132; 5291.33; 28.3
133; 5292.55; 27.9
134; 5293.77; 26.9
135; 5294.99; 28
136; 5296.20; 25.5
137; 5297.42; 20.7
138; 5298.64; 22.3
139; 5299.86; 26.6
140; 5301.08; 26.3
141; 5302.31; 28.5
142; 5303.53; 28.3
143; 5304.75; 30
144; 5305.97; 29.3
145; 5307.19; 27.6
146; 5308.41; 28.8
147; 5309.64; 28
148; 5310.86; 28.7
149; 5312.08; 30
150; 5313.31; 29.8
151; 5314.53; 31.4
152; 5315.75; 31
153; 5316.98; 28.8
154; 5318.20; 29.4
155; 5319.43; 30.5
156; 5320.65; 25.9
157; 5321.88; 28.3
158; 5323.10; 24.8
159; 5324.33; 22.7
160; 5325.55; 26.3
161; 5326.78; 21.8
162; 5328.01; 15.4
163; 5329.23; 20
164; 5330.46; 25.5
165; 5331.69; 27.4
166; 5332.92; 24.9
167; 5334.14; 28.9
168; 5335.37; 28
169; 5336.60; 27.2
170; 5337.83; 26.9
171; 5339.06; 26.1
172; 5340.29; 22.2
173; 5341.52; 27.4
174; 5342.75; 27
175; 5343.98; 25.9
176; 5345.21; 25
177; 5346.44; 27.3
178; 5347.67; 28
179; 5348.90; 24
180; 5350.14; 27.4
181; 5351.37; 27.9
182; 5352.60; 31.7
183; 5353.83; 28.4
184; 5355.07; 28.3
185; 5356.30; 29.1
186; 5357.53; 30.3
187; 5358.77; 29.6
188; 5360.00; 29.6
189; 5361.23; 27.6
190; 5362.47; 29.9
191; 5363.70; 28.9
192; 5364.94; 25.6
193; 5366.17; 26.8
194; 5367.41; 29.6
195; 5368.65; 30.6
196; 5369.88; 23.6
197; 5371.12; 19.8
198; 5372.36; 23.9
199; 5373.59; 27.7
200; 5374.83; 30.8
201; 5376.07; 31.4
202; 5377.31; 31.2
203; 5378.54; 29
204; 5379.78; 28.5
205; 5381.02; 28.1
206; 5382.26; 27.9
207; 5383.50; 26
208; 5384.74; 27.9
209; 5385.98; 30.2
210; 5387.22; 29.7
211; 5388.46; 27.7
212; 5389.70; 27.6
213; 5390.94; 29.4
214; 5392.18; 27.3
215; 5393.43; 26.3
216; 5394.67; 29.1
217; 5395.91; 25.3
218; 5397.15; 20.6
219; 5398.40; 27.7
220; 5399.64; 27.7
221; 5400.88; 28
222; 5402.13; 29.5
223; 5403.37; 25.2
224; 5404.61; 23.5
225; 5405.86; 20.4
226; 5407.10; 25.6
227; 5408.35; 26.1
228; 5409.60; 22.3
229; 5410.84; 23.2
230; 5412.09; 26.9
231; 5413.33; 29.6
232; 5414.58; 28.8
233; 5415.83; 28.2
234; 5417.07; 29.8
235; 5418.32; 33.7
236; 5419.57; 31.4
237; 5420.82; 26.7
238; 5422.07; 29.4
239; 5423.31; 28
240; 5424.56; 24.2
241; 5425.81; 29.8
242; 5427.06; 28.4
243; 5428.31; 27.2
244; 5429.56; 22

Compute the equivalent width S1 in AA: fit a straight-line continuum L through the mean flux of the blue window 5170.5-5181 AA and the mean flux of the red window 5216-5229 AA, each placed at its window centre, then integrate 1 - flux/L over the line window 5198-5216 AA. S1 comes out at 1.1 AA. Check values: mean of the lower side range 12.8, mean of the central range 19.7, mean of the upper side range 25.2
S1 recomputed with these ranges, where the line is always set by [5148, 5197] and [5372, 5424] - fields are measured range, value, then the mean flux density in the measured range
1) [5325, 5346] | -0.5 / 25.1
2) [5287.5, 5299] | -2.1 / 26.5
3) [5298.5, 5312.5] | -3.1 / 28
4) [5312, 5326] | -2.7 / 28.2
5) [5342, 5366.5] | -2.4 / 27.9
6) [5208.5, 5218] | -2.0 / 22.2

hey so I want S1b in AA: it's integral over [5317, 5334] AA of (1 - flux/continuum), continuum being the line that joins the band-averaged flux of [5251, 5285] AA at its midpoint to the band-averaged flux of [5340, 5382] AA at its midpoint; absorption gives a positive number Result 0.86 AA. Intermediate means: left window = 24.3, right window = 27.8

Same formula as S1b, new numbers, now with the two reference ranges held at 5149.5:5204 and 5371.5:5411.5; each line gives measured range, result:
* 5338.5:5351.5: -0.7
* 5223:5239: -4.5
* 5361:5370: -0.8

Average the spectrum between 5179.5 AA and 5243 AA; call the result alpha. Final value 21.6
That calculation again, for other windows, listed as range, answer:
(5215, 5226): 25.8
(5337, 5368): 27.6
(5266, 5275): 20.6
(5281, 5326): 27.4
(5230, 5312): 25.9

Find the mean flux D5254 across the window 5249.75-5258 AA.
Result 27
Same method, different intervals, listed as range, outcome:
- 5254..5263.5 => 26.1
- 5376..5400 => 27.9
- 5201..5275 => 23.8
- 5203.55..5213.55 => 16.7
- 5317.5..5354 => 26.1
